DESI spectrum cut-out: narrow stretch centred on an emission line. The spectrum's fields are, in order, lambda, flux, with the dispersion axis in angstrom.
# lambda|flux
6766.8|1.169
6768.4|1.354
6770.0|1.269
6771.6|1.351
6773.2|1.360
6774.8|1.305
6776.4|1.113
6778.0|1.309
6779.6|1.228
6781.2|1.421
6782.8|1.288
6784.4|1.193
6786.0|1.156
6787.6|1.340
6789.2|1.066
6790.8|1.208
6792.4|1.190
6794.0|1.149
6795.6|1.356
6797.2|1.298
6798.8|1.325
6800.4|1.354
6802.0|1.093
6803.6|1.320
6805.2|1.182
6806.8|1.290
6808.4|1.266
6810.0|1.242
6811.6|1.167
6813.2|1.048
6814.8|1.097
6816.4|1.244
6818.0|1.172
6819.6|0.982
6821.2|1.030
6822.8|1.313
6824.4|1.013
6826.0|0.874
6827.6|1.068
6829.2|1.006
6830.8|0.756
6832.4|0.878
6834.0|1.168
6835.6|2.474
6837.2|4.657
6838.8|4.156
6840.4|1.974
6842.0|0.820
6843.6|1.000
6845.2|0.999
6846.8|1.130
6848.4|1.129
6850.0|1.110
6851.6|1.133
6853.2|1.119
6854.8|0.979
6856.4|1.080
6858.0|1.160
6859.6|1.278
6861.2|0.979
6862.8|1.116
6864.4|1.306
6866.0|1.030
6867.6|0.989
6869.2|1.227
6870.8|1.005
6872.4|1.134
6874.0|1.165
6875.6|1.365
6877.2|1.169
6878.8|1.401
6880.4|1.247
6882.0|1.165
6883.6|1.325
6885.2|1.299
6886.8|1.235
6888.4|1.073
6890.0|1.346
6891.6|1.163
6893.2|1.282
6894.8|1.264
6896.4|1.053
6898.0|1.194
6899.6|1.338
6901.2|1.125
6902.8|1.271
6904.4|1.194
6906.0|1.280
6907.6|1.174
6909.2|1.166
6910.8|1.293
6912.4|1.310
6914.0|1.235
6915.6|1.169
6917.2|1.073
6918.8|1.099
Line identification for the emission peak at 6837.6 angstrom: H-beta 4861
